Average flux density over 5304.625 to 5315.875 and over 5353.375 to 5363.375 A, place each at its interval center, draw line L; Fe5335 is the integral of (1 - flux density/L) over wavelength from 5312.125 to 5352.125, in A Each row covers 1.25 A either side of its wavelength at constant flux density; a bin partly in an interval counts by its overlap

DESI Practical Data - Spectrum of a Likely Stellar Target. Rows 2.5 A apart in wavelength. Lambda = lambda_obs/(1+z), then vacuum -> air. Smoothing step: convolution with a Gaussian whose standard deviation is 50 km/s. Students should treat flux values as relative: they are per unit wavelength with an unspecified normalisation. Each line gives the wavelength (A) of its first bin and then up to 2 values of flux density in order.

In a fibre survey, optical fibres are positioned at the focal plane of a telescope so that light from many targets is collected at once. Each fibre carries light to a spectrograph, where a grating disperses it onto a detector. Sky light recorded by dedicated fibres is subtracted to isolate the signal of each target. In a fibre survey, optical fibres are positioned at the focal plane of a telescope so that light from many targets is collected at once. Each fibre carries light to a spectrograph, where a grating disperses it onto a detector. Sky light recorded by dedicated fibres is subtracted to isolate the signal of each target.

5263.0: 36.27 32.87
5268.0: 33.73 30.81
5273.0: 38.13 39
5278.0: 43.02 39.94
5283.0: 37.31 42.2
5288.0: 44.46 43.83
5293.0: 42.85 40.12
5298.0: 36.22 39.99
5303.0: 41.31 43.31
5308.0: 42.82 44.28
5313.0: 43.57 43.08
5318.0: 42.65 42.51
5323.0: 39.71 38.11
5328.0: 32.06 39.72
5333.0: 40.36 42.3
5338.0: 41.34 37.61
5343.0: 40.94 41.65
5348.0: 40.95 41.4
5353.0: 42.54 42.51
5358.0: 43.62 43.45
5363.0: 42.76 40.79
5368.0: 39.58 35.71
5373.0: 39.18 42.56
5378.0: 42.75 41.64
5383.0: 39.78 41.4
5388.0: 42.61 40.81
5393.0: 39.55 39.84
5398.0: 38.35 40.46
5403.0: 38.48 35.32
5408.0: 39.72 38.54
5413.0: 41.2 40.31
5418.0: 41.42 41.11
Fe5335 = 2.57 A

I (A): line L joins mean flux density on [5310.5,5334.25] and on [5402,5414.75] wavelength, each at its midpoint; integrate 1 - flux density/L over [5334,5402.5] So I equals -2.5 A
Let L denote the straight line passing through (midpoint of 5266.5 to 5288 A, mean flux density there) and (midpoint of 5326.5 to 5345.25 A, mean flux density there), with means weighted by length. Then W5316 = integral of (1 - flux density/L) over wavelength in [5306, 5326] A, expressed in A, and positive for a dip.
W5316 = -1.7 A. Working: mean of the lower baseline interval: 38.3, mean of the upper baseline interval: 39.3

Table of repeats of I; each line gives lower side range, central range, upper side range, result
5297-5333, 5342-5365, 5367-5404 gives -1.00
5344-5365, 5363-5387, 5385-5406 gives 0.28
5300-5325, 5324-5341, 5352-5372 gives 1.23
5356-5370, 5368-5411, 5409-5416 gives 1.02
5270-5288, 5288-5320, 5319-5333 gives -2.56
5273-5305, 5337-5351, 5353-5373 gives 0.16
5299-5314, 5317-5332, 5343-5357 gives 1.09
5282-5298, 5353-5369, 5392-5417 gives -0.86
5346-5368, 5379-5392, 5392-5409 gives -0.43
